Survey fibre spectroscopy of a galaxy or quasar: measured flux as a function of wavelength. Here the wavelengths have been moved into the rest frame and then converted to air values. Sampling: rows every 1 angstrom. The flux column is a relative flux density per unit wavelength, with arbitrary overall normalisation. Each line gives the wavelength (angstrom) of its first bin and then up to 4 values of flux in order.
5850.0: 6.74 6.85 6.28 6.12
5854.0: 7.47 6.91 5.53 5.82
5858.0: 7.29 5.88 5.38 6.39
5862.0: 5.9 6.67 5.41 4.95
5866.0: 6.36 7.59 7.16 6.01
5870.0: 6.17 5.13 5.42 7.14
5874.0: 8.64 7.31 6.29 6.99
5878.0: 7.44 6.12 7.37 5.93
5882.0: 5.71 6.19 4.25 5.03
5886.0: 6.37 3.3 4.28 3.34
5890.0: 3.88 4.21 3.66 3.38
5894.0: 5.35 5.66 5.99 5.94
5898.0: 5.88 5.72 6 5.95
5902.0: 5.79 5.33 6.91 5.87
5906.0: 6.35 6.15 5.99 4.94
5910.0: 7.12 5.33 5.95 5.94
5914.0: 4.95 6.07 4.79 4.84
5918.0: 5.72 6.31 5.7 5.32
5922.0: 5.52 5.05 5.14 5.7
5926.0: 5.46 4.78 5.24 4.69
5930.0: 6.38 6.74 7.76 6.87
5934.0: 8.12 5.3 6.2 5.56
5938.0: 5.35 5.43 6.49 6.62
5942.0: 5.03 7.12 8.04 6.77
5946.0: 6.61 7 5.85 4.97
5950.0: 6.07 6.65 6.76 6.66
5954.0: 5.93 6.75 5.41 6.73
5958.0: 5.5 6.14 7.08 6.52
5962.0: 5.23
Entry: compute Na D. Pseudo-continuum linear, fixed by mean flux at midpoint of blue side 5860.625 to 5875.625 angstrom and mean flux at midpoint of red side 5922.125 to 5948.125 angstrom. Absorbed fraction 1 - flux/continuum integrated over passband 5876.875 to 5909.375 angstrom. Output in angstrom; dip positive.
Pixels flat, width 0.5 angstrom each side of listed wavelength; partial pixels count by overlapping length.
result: 4.3 angstrom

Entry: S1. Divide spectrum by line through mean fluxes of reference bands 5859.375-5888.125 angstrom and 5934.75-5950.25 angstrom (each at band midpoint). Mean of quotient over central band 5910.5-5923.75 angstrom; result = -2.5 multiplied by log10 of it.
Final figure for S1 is 0.12 mag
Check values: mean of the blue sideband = 6.12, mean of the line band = 5.49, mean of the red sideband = 6.17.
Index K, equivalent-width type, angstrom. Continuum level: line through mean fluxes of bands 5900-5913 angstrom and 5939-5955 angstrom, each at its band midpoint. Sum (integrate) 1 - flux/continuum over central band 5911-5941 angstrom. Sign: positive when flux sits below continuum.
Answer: 1.99 angstrom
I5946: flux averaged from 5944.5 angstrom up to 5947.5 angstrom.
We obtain 6.79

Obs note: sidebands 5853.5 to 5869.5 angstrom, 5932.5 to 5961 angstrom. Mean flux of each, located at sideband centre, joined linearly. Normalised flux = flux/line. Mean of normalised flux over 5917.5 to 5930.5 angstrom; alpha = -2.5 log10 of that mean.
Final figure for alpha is 0.16 mag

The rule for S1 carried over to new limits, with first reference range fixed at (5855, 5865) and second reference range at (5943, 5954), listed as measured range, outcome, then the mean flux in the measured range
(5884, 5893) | 0.42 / 4.21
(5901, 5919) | 0.09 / 5.79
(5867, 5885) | -0.05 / 6.42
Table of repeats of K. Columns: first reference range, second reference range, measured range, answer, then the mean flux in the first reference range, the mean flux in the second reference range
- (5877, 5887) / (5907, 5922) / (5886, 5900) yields 2.6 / 5.96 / 5.65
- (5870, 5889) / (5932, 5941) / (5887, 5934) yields 4.8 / 5.98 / 6.28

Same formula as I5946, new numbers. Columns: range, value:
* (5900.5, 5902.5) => 5.87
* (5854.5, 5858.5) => 6.39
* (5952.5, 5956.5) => 6.19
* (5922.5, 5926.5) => 5.34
